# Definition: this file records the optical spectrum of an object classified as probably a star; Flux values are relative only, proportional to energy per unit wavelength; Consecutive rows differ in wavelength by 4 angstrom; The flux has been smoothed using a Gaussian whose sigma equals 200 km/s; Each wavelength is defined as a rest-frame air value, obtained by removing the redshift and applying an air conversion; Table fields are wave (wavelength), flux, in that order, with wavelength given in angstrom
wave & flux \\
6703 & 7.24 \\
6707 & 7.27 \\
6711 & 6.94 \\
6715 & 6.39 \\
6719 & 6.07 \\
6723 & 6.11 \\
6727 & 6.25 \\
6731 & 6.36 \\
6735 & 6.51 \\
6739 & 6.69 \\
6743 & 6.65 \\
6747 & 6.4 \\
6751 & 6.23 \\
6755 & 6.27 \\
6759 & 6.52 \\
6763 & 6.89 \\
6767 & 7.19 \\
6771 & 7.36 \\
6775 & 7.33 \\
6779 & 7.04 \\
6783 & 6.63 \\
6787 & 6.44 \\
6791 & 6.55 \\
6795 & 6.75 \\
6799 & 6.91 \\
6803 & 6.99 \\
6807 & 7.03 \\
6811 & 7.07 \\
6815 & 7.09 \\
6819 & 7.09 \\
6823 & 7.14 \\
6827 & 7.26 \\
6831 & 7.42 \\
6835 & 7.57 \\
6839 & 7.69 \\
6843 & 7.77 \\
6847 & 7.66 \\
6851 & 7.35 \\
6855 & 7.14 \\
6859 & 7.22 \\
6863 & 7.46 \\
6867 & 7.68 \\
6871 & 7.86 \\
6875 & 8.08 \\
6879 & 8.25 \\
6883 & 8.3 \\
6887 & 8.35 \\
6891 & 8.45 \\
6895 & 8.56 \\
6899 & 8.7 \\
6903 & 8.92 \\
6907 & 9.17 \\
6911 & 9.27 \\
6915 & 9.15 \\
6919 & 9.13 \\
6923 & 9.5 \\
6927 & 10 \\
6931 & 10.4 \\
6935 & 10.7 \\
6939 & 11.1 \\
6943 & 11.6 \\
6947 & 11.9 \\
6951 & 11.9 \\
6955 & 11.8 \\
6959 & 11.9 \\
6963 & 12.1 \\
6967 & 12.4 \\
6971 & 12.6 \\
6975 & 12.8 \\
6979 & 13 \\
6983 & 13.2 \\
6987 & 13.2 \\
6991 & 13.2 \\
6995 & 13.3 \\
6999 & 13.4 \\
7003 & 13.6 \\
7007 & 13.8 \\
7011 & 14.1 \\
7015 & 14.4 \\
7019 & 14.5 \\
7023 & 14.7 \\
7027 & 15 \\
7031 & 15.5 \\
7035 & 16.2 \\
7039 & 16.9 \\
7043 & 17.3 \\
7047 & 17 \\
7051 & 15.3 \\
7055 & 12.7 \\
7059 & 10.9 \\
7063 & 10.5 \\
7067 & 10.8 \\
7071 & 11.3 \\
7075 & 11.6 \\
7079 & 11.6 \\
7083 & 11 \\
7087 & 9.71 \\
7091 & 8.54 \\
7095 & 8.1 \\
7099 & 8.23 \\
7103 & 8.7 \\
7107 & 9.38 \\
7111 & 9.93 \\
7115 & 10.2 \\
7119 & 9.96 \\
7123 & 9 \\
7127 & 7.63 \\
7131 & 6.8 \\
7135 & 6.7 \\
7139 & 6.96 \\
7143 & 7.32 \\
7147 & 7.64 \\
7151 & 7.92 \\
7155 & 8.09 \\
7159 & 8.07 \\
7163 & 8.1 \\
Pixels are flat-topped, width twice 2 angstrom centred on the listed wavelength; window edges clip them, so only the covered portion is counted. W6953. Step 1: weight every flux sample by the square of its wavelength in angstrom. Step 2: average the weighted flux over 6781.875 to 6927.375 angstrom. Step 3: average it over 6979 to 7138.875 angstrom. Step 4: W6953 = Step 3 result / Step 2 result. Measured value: 1.62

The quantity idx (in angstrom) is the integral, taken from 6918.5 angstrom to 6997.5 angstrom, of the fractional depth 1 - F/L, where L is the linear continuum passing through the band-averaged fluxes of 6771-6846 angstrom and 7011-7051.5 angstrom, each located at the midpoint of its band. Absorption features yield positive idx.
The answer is 6.15 angstrom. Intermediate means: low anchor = 7.11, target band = 11.8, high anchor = 15.6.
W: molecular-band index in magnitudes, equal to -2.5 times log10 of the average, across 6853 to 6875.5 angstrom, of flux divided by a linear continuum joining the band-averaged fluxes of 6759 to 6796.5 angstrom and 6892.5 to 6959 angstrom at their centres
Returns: 0.168 mag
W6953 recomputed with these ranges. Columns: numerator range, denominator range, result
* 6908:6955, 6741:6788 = 1.63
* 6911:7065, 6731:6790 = 2.05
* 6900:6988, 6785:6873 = 1.59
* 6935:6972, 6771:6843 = 1.74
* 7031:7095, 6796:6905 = 1.76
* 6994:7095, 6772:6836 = 2.02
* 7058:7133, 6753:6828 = 1.52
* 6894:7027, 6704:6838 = 1.84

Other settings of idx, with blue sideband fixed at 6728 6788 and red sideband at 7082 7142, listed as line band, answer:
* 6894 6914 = -3.8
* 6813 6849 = -1.6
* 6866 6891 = -2.6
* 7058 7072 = -4.1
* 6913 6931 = -4.6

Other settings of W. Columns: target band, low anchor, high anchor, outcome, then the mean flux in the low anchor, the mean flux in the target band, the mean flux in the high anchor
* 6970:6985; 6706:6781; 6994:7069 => -0.010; 6.65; 12.9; 14.2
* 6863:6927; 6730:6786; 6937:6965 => 0.193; 6.72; 8.63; 11.8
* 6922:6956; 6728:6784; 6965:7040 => 0.103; 6.71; 11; 14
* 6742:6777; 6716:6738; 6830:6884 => -0.021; 6.29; 6.76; 7.67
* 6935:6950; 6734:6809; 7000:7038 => 0.072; 6.76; 11.4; 14.7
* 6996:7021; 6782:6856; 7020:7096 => -0.185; 7.14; 13.9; 13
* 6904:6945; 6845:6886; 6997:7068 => 0.009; 7.72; 9.98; 14.3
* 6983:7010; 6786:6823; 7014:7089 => -0.118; 6.91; 13.4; 13.5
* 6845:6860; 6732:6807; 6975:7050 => 0.267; 6.74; 7.35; 14.5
